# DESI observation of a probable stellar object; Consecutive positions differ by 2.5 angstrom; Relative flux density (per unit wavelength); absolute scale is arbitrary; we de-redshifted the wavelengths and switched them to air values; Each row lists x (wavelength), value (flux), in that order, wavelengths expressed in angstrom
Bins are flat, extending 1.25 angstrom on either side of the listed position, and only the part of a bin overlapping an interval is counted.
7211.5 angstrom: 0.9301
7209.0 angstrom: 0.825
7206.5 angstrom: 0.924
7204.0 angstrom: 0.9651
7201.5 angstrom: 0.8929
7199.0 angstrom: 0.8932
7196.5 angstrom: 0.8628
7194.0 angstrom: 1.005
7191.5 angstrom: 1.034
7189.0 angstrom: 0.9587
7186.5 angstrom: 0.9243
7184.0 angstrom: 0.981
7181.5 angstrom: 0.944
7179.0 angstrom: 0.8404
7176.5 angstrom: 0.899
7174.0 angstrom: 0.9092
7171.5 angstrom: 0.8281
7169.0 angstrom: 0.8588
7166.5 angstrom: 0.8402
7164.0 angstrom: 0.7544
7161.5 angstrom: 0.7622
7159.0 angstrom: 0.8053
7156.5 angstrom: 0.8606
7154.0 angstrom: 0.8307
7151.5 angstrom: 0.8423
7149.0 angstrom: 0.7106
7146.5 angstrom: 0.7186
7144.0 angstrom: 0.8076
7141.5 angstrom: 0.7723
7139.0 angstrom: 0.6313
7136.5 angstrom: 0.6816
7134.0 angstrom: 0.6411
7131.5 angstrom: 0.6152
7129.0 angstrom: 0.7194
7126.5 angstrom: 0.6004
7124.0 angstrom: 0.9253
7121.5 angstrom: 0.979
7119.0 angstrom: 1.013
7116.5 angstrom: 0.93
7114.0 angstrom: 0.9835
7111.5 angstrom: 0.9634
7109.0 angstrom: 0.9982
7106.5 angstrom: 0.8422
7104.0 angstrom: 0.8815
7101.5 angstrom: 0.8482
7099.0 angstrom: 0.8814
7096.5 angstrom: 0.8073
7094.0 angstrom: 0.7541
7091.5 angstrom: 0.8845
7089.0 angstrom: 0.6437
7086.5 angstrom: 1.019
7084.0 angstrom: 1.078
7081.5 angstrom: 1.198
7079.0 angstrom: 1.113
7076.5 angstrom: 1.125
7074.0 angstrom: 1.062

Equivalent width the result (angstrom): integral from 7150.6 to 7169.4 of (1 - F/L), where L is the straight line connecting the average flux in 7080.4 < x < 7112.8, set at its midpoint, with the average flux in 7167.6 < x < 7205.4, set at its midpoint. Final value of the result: 2.0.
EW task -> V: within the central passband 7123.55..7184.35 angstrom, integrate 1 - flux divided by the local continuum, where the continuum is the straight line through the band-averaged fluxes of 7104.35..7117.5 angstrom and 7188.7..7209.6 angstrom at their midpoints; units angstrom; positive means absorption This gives 9.7 angstrom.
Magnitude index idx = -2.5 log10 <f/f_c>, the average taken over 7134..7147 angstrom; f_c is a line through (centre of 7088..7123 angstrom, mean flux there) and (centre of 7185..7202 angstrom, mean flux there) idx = 0.262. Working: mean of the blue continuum 0.888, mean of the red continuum 0.941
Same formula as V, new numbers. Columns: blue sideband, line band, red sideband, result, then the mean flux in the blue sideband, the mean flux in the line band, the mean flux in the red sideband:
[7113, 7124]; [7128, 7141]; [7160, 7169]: 3.52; 0.97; 0.663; 0.796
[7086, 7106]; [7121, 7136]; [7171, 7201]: 2.32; 0.833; 0.732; 0.925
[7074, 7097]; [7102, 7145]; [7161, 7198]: 5.36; 0.969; 0.823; 0.896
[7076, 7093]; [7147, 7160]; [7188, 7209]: 2.11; 1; 0.805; 0.935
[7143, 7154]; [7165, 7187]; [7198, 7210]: -1.32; 0.776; 0.889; 0.902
